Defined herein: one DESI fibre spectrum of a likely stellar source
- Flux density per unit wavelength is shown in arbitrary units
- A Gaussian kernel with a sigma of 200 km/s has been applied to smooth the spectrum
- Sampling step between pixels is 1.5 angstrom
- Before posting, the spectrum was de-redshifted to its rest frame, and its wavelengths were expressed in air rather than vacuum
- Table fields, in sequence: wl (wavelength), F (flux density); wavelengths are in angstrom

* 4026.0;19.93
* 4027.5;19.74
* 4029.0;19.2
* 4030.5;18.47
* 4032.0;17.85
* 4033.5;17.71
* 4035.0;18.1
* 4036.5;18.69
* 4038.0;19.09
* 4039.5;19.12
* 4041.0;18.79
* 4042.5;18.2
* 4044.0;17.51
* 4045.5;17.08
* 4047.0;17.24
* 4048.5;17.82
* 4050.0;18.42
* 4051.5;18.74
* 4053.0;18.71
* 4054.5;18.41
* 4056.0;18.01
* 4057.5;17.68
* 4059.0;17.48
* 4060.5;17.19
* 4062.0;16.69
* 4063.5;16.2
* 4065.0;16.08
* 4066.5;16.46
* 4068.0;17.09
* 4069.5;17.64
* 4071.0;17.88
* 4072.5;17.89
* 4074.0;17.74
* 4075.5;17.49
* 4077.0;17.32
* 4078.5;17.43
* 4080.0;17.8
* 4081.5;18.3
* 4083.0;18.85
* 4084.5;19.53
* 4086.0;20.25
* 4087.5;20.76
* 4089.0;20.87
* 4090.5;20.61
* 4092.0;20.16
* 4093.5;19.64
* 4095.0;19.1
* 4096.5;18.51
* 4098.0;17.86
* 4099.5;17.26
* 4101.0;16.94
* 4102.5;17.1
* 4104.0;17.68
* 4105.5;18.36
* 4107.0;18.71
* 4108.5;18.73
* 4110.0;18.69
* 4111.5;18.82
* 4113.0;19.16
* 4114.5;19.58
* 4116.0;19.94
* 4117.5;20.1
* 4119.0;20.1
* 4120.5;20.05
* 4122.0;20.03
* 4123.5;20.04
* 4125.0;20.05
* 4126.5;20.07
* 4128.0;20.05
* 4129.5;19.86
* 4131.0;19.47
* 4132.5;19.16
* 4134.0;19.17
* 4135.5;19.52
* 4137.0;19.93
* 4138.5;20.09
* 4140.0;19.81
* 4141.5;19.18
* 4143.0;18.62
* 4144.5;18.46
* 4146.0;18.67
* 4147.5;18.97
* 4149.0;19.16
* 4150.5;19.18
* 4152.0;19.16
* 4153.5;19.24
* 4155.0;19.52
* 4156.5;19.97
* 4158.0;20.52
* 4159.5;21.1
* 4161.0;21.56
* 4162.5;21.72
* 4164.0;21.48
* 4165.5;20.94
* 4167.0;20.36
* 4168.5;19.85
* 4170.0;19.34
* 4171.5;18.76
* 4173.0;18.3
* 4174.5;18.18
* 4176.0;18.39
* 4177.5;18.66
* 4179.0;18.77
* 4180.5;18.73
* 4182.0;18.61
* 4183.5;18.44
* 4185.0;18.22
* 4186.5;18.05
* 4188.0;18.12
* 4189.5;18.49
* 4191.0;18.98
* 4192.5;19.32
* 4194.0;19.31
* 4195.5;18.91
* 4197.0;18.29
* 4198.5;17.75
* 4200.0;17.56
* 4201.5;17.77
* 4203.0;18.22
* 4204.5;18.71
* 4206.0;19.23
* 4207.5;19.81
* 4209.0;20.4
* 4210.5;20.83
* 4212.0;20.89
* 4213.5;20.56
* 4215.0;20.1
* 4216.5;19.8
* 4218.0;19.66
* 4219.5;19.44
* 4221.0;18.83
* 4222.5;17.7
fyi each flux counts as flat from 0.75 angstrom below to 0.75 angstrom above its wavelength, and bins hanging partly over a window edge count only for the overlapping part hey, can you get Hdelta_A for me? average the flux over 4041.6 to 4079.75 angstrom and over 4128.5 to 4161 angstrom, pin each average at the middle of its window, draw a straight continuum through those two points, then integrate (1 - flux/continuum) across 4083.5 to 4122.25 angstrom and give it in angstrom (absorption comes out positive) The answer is -1.3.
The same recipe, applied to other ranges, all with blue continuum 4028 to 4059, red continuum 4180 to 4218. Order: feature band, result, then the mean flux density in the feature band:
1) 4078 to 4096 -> -1.0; 19.5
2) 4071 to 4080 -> 0.4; 17.6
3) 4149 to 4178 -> -1.5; 19.8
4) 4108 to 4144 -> -1.8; 19.6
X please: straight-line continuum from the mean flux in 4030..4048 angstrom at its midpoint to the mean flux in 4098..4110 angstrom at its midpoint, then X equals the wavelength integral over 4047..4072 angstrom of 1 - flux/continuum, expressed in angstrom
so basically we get 0.7 angstrom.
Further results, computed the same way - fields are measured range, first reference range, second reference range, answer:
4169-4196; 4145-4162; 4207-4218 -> 1.84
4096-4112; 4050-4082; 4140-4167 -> 0.44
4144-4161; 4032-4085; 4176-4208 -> -1.13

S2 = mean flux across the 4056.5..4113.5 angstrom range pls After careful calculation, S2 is 18.2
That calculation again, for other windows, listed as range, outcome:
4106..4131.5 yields 19.6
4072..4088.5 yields 18.5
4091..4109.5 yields 18.4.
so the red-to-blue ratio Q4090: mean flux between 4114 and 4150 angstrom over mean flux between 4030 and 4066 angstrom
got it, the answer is 1.10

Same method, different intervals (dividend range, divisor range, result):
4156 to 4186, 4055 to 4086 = 1.11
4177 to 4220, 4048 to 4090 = 1.05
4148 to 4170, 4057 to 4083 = 1.17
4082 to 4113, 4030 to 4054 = 1.04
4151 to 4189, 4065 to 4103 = 1.06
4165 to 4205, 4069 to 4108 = 1.01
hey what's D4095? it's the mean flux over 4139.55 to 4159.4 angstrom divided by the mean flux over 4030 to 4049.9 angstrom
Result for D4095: 1.07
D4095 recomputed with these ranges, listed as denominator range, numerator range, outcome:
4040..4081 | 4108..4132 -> 1.12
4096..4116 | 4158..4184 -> 1.07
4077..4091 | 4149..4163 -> 1.05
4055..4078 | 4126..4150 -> 1.12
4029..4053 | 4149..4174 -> 1.10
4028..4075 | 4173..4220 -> 1.06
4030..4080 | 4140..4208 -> 1.08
